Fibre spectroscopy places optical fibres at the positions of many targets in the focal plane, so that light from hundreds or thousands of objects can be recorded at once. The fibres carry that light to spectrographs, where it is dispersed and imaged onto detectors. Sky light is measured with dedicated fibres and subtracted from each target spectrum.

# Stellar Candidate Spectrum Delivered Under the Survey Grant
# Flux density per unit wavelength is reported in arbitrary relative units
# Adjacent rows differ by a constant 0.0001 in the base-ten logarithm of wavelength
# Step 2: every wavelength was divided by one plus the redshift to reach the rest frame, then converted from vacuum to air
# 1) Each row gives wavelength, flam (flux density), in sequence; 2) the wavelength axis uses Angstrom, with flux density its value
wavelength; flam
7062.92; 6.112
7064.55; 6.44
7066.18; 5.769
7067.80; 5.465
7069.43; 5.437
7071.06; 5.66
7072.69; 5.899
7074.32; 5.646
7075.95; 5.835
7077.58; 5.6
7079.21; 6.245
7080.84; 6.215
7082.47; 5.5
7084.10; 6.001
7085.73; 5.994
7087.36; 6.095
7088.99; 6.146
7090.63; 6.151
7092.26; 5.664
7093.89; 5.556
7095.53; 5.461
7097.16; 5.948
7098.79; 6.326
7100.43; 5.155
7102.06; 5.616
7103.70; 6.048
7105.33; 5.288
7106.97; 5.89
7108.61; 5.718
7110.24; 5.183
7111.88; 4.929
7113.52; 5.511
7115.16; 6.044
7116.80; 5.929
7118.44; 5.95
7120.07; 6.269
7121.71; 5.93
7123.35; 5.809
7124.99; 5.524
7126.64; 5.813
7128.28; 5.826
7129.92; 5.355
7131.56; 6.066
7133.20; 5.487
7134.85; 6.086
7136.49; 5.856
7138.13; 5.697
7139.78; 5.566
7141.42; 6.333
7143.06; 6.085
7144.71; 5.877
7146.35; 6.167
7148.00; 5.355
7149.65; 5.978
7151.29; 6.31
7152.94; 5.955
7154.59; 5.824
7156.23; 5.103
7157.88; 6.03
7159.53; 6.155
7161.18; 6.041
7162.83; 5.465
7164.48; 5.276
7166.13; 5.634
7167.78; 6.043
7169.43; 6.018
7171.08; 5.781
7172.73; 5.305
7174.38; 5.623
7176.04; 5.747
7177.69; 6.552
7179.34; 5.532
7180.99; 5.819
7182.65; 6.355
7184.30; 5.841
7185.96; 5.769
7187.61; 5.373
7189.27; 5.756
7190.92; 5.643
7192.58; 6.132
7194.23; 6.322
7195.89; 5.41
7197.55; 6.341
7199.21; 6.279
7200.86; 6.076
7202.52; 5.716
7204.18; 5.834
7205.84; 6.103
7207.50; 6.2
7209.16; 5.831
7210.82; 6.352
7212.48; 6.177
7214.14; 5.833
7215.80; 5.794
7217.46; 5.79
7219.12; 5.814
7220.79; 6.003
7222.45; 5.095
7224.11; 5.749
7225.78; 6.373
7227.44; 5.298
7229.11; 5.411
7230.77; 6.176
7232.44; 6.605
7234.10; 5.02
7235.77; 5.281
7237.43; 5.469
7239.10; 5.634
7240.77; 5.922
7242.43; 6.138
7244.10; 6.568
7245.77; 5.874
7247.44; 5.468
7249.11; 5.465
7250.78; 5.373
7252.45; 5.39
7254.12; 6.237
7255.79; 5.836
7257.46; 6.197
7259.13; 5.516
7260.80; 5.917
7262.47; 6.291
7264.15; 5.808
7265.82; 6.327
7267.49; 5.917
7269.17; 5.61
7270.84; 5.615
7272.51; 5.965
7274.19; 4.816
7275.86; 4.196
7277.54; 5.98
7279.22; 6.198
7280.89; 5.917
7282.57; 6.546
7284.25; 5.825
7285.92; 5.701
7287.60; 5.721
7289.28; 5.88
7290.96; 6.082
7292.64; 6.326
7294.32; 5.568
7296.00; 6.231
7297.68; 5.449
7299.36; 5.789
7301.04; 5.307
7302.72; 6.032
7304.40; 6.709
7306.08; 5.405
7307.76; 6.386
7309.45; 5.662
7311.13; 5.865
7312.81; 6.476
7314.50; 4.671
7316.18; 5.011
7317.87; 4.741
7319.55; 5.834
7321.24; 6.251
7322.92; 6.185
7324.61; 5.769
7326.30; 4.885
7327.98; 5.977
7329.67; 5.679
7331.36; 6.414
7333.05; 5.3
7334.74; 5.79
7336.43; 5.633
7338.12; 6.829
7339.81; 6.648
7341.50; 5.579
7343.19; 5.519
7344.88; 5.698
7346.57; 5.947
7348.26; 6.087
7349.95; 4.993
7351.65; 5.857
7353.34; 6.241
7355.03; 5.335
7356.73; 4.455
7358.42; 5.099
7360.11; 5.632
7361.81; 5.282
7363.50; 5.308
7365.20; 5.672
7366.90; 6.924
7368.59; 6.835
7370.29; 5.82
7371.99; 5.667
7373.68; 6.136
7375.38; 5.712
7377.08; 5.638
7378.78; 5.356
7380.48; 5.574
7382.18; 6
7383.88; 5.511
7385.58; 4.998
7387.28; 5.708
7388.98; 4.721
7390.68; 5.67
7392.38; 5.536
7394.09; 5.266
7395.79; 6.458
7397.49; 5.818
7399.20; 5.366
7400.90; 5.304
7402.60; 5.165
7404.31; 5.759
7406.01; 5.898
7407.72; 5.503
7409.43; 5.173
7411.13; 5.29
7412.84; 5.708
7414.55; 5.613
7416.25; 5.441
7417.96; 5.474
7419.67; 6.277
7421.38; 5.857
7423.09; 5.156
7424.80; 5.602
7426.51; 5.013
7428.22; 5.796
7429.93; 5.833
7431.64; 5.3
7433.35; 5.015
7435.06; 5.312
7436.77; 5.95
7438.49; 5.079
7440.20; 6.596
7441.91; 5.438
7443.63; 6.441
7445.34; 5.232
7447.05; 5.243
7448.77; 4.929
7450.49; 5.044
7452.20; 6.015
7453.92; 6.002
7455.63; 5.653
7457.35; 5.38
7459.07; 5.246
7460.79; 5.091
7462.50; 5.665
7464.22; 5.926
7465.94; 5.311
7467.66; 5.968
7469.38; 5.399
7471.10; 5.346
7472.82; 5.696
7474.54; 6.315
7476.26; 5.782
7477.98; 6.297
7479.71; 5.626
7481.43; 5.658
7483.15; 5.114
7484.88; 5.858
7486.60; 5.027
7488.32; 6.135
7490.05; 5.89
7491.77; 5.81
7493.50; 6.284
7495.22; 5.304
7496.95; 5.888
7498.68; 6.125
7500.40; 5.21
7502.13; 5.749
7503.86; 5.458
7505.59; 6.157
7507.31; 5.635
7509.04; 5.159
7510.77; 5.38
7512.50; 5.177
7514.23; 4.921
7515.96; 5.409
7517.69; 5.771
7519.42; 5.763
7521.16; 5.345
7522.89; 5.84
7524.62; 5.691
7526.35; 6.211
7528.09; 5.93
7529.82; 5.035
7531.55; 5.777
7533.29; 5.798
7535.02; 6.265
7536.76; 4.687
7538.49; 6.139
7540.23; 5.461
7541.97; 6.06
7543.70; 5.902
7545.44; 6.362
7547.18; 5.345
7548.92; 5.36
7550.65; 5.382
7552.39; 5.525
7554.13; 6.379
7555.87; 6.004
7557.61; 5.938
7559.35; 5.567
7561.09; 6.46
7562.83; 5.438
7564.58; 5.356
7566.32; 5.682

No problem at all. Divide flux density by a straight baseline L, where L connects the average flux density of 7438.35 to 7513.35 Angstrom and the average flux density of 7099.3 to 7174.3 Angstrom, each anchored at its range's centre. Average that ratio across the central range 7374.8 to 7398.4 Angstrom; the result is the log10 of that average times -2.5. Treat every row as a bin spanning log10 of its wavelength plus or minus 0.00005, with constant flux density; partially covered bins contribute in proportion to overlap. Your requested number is 0.02 mag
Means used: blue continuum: 5.76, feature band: 5.57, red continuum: 5.64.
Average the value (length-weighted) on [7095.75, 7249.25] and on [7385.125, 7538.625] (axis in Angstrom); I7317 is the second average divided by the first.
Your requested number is 1.0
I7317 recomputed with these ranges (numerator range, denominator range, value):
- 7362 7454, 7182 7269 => 0.96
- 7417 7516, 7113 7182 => 0.96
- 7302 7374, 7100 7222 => 0.99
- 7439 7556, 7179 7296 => 0.97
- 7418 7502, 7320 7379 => 0.97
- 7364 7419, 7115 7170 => 0.97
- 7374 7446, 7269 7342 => 0.96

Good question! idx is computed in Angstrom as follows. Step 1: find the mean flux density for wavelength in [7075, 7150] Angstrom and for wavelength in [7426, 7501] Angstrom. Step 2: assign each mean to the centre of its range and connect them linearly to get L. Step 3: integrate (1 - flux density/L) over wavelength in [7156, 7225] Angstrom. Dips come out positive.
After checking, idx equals -1.1 Angstrom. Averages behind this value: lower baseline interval 5.8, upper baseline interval 5.62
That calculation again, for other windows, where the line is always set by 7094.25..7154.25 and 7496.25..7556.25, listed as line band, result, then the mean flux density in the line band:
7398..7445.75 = 1.11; 5.56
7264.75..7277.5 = 0.47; 5.53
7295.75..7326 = -0.06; 5.74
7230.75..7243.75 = -0.08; 5.79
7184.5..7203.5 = -0.42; 5.89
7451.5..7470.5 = 0.28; 5.6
